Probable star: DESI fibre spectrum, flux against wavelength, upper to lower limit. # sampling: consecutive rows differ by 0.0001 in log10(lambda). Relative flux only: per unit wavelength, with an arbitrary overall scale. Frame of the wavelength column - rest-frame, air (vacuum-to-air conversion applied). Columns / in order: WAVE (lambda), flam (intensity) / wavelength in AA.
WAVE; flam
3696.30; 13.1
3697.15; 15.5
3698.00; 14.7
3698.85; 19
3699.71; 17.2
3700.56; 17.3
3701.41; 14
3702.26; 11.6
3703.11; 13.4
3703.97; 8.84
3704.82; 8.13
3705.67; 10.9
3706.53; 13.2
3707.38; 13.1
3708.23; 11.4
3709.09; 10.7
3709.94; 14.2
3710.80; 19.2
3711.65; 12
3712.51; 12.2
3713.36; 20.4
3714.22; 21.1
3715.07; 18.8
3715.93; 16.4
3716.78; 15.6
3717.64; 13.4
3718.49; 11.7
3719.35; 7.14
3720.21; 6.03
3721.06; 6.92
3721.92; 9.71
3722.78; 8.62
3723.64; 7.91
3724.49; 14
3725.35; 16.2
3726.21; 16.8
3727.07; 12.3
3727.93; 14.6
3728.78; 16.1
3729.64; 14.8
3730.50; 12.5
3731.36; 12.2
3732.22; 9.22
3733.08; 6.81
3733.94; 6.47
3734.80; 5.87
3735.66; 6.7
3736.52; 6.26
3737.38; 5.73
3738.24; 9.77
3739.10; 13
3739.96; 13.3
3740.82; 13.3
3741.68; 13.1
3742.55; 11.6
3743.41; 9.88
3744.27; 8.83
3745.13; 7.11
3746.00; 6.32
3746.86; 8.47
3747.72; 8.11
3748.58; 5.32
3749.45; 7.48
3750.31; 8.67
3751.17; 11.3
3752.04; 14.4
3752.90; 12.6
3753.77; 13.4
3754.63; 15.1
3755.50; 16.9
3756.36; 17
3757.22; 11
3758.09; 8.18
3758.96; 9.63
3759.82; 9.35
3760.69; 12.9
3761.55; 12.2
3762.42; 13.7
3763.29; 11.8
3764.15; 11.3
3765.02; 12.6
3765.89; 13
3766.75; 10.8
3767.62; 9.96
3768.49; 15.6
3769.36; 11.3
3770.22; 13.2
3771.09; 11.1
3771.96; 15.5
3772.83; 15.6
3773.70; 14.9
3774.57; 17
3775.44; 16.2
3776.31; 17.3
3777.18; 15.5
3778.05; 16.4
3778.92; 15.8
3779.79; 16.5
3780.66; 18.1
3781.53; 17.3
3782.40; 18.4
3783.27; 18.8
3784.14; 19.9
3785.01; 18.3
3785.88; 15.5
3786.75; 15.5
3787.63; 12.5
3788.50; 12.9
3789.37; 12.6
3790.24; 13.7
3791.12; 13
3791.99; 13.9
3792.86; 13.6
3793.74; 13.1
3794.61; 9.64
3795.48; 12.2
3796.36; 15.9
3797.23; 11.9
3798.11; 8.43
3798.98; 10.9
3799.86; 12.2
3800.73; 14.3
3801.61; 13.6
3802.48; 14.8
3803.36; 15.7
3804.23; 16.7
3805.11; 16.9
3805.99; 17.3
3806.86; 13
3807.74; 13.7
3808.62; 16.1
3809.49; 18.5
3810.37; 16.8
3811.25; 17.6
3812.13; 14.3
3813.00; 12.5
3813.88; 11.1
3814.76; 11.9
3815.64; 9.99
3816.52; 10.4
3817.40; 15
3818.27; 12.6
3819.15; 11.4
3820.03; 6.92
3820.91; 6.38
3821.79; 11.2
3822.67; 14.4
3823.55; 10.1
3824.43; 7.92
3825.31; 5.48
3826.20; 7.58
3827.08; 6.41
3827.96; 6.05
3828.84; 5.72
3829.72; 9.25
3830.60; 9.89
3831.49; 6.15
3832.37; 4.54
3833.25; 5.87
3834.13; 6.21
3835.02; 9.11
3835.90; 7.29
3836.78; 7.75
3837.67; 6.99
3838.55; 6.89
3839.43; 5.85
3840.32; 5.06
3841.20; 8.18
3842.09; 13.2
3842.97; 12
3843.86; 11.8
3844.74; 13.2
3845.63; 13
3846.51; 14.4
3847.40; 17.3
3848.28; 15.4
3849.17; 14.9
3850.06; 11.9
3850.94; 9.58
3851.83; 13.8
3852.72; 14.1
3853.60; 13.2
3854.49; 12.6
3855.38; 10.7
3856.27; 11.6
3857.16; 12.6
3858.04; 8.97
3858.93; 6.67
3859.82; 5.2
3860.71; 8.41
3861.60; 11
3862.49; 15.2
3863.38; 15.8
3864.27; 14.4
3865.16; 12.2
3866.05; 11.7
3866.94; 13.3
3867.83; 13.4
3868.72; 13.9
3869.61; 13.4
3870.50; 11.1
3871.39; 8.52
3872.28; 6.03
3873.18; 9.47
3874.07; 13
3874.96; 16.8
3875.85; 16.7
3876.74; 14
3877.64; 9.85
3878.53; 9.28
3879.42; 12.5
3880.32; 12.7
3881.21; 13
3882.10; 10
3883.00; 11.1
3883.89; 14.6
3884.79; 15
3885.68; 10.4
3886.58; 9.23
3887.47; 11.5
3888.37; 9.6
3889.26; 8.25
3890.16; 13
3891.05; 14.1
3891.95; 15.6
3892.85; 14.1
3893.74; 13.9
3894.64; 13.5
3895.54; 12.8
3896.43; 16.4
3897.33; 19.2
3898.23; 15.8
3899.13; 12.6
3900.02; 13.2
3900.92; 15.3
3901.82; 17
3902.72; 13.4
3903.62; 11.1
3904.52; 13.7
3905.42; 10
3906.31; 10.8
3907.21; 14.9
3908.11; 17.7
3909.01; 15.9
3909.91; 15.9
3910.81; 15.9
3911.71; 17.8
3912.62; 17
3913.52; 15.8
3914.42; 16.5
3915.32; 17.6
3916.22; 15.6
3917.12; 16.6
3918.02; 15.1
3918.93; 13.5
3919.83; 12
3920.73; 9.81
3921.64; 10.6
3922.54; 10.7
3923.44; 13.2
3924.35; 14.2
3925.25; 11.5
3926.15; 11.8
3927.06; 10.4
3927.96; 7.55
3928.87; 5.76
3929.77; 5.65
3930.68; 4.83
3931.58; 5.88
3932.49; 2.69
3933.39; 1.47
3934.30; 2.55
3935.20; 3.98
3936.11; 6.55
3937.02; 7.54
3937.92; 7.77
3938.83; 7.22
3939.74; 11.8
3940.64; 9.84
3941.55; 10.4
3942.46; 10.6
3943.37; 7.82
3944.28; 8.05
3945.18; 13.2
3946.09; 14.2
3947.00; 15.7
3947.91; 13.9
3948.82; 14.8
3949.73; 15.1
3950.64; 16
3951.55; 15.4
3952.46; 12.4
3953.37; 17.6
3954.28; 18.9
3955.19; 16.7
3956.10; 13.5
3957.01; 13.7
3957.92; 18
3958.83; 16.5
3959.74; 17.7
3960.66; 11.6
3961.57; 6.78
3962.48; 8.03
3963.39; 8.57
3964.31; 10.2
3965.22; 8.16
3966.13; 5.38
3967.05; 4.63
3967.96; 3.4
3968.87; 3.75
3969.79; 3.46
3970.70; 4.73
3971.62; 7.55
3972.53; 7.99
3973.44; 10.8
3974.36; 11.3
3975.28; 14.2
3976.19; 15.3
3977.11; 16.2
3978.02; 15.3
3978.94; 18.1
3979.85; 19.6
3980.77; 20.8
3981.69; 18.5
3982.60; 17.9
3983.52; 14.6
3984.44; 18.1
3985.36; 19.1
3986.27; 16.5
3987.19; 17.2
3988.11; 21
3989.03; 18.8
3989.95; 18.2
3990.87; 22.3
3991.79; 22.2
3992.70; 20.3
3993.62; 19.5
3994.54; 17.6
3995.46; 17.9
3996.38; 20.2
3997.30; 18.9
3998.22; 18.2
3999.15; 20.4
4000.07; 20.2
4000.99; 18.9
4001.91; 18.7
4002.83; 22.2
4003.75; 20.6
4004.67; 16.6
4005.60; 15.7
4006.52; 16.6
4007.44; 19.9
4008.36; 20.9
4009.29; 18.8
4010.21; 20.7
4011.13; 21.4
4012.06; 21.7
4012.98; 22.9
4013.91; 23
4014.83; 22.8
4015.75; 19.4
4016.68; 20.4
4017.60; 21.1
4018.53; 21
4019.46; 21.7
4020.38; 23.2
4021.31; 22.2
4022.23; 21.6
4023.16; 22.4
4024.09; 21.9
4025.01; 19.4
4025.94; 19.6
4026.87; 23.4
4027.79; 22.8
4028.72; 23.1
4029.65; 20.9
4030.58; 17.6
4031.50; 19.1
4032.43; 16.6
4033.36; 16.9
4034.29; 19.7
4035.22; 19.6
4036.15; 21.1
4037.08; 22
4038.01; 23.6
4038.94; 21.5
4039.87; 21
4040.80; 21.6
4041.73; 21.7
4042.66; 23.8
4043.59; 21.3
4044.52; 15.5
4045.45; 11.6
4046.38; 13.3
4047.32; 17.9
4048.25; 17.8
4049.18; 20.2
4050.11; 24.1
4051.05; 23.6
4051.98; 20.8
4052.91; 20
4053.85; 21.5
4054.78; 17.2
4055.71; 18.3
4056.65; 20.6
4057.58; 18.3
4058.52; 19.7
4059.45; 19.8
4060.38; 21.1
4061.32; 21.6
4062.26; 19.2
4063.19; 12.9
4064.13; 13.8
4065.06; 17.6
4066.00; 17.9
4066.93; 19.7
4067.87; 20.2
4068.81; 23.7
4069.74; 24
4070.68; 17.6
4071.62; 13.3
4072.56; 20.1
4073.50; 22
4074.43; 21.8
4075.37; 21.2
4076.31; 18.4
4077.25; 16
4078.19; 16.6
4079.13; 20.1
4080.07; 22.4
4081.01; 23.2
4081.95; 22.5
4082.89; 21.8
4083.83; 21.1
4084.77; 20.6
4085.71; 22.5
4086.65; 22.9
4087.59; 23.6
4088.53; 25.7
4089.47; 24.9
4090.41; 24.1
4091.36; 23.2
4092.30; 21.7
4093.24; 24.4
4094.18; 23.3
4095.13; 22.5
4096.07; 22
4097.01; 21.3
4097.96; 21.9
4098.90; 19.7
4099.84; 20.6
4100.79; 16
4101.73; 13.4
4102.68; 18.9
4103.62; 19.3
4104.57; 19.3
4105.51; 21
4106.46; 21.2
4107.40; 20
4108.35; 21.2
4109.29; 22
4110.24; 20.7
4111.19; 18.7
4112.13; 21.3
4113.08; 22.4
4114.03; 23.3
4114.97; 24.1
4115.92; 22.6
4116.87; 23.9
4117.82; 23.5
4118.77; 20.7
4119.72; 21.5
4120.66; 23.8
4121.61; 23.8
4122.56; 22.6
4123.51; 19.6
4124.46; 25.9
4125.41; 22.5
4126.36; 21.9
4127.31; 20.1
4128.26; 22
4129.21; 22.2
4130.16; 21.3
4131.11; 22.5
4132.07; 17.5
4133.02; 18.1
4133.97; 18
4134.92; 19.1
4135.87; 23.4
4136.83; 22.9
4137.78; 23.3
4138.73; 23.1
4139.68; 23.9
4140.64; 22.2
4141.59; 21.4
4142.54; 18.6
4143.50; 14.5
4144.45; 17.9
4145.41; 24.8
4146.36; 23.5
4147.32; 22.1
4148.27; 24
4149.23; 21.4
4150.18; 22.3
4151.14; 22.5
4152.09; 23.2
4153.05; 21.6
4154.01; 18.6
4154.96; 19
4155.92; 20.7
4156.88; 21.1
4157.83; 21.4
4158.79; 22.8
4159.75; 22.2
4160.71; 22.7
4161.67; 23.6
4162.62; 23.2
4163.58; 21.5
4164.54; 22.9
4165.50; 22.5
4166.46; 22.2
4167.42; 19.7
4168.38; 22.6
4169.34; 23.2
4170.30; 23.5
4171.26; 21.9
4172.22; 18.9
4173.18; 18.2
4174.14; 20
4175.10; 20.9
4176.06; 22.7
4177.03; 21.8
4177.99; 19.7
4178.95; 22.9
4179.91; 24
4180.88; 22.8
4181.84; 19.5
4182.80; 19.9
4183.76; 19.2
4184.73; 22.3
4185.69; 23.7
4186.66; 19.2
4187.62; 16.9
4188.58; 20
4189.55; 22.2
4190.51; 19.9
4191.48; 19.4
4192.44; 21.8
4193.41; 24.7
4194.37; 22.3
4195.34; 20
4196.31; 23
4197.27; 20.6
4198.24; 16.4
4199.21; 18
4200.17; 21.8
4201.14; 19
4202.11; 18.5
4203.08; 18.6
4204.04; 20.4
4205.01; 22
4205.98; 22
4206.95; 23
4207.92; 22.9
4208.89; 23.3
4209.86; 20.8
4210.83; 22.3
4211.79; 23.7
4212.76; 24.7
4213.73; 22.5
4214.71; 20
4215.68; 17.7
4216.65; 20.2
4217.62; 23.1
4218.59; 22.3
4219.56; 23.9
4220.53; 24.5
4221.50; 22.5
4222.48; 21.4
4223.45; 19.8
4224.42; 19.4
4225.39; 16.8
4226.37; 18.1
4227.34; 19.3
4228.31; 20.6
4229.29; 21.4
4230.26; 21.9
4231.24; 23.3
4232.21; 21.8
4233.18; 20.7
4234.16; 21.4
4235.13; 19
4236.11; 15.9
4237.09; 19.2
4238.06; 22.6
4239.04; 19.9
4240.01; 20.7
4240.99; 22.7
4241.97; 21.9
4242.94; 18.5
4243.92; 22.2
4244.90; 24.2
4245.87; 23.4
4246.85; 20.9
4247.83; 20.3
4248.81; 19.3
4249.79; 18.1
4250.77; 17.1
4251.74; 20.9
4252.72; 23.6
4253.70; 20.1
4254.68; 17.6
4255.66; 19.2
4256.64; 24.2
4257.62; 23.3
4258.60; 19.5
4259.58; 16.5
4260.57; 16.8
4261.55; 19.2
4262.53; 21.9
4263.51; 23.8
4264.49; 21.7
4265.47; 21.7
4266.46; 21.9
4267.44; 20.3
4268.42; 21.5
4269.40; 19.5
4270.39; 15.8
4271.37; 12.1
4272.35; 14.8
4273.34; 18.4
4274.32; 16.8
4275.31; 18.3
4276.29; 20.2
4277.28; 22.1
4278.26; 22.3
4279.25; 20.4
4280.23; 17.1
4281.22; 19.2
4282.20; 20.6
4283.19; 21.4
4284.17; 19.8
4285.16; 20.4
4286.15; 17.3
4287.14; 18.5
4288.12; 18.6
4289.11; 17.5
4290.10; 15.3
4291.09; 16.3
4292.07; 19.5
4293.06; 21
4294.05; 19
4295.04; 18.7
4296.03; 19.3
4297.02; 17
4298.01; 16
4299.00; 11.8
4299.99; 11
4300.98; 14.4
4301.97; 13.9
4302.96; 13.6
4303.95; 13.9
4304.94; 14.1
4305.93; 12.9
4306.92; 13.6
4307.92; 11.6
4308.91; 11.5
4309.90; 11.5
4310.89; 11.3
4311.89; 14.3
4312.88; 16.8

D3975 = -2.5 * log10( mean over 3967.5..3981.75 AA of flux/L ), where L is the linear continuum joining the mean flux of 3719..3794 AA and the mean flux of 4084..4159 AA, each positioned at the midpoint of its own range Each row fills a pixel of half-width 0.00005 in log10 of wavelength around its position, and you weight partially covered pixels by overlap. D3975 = 0.455 mag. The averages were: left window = 12.4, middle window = 11.8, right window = 21.5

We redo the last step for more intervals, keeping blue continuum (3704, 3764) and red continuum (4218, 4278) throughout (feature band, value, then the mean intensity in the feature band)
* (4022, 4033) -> -0.24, 20.6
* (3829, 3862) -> 0.31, 10.1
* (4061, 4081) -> -0.11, 19.1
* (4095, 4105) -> -0.10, 19.4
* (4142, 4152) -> -0.15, 21.2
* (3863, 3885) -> 0.12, 12.4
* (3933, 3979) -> 0.38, 10.8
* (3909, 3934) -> 0.25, 11.7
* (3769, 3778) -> -0.21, 14.9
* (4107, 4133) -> -0.20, 21.8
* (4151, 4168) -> -0.16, 21.7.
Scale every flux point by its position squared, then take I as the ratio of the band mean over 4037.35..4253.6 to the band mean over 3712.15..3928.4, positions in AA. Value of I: 2.0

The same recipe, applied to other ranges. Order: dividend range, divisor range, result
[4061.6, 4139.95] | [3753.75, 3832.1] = 1.89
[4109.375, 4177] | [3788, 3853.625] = 2.22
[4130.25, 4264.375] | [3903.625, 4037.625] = 1.55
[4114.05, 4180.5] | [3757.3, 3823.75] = 1.90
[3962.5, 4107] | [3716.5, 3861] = 1.82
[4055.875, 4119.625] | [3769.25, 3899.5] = 1.90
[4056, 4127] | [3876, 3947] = 1.93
